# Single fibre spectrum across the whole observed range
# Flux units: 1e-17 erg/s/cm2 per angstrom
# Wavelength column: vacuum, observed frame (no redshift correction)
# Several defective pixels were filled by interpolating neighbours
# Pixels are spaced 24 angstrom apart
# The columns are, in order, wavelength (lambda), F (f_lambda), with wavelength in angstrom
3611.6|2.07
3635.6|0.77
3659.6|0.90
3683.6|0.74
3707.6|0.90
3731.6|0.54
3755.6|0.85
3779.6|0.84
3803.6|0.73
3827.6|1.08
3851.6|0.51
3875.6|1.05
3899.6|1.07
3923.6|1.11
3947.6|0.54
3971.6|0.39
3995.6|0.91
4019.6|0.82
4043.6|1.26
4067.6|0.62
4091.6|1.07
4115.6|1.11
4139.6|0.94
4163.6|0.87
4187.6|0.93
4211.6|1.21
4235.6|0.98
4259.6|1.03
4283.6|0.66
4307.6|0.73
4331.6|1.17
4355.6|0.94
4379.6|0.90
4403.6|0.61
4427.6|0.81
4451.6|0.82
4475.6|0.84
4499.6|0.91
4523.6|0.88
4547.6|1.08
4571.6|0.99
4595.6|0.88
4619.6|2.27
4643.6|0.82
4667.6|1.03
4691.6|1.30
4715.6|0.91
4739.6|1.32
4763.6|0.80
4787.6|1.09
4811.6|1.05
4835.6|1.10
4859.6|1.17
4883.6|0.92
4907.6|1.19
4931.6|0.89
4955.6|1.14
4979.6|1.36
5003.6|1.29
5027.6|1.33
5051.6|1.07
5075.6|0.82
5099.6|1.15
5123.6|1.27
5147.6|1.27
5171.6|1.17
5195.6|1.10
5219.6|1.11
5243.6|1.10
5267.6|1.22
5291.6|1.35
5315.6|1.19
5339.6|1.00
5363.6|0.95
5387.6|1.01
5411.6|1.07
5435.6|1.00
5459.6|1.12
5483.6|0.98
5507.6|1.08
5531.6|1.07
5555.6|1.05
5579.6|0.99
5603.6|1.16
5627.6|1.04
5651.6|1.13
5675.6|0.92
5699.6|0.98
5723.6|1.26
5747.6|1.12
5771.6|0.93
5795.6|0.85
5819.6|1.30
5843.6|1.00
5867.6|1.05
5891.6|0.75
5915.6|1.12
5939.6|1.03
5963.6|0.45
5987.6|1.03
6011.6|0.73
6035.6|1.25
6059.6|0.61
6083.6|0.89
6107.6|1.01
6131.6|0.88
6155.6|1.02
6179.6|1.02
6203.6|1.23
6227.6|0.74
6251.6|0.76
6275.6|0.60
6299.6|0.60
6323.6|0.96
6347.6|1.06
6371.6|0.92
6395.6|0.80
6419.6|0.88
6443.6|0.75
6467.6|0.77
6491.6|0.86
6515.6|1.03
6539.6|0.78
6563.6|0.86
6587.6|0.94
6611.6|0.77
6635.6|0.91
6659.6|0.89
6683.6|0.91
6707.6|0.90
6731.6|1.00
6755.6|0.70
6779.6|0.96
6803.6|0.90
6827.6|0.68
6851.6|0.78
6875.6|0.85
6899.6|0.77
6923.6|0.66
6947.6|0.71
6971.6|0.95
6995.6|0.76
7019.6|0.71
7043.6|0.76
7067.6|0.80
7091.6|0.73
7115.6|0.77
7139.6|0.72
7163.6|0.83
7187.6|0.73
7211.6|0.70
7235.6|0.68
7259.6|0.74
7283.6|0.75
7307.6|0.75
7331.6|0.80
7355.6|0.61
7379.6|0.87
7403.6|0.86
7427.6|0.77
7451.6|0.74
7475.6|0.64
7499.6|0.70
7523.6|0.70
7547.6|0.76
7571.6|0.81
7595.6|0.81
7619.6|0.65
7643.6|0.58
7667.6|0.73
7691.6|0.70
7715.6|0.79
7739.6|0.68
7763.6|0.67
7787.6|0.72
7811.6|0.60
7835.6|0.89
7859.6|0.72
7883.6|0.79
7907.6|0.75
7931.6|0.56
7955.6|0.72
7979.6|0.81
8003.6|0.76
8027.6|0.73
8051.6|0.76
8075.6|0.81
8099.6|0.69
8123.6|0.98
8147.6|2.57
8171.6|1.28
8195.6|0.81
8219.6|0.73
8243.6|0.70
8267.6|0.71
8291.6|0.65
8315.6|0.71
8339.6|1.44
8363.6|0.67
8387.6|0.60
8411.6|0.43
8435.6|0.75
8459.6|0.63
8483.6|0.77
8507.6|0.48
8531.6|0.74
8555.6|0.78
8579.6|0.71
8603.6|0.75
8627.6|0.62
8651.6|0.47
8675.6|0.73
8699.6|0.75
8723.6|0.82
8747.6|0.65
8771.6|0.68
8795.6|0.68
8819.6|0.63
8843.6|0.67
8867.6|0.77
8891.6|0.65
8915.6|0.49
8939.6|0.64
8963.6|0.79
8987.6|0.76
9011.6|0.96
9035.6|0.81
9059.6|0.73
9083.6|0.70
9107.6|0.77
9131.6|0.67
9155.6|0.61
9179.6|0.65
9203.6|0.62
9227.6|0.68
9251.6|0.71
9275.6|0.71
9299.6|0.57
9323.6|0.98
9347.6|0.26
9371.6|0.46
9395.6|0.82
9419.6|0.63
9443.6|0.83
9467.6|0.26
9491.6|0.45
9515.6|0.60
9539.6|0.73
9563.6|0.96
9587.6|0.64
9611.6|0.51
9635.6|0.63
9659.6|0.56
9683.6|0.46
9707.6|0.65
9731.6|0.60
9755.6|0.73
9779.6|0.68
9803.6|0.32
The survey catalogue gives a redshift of 0.24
